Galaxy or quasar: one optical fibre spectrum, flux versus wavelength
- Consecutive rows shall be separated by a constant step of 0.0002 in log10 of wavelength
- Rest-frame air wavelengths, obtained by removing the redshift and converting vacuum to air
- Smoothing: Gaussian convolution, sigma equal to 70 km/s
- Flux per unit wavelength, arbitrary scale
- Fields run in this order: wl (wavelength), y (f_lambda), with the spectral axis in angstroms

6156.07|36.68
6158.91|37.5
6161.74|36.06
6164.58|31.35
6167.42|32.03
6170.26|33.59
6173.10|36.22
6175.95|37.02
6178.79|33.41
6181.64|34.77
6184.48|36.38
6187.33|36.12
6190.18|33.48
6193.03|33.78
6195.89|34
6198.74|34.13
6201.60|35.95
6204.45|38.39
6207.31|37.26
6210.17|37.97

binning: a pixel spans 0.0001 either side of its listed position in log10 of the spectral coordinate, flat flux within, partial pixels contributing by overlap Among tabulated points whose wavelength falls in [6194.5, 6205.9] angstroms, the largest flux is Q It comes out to 38.39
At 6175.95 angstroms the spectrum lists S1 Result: 37.02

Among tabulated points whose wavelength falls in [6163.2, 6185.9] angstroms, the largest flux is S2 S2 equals 37.02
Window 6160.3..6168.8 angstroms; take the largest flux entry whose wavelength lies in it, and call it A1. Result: 36.06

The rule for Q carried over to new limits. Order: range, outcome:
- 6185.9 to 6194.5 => 36.12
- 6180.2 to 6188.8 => 36.38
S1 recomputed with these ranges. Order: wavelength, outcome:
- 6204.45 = 38.39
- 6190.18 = 33.48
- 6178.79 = 33.41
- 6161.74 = 36.06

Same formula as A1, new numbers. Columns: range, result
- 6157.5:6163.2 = 37.5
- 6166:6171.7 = 33.59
